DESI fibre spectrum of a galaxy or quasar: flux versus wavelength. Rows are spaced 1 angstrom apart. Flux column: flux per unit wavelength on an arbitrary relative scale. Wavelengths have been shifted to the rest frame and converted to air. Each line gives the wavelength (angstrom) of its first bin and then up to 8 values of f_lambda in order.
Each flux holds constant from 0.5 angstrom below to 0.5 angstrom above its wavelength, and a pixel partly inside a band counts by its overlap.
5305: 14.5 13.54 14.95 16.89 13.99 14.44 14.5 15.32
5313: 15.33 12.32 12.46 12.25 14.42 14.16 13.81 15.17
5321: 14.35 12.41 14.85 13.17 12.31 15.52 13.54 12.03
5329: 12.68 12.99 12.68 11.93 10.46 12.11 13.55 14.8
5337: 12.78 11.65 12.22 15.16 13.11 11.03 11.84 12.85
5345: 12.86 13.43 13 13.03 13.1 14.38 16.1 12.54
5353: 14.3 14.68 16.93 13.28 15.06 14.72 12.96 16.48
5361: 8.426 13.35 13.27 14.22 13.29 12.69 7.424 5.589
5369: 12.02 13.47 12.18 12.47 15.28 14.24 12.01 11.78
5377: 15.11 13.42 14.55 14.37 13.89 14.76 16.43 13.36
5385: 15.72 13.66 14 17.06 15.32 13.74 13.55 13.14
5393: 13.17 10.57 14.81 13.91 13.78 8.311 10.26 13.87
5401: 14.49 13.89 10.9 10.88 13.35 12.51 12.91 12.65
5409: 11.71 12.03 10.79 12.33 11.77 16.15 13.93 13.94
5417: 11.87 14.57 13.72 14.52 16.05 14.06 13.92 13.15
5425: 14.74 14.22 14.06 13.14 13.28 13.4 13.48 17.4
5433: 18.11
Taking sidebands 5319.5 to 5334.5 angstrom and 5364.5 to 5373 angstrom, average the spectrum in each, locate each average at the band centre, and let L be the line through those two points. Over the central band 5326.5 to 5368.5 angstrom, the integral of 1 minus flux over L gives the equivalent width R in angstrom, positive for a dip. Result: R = -2.3 angstrom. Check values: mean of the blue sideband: 13.1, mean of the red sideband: 11.4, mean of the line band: 12.9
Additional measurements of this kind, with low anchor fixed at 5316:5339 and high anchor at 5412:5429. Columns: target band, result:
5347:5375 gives 0.7 angstrom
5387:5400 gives 0.5 angstrom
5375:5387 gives -0.5 angstrom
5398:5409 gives 1.2 angstrom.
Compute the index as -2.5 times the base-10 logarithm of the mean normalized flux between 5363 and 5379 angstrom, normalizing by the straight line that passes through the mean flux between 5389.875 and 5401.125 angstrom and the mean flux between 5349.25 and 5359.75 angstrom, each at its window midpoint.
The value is 0.110 mag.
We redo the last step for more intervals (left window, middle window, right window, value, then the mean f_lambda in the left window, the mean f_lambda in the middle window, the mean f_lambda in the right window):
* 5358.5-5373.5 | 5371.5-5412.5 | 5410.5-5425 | -0.03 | 12.2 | 13.3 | 13.7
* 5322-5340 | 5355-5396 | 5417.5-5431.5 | 0.00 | 12.9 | 13.4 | 14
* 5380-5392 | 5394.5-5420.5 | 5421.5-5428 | 0.11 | 14.6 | 12.8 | 14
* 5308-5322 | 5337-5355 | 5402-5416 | 0.02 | 14.1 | 13.3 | 12.6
